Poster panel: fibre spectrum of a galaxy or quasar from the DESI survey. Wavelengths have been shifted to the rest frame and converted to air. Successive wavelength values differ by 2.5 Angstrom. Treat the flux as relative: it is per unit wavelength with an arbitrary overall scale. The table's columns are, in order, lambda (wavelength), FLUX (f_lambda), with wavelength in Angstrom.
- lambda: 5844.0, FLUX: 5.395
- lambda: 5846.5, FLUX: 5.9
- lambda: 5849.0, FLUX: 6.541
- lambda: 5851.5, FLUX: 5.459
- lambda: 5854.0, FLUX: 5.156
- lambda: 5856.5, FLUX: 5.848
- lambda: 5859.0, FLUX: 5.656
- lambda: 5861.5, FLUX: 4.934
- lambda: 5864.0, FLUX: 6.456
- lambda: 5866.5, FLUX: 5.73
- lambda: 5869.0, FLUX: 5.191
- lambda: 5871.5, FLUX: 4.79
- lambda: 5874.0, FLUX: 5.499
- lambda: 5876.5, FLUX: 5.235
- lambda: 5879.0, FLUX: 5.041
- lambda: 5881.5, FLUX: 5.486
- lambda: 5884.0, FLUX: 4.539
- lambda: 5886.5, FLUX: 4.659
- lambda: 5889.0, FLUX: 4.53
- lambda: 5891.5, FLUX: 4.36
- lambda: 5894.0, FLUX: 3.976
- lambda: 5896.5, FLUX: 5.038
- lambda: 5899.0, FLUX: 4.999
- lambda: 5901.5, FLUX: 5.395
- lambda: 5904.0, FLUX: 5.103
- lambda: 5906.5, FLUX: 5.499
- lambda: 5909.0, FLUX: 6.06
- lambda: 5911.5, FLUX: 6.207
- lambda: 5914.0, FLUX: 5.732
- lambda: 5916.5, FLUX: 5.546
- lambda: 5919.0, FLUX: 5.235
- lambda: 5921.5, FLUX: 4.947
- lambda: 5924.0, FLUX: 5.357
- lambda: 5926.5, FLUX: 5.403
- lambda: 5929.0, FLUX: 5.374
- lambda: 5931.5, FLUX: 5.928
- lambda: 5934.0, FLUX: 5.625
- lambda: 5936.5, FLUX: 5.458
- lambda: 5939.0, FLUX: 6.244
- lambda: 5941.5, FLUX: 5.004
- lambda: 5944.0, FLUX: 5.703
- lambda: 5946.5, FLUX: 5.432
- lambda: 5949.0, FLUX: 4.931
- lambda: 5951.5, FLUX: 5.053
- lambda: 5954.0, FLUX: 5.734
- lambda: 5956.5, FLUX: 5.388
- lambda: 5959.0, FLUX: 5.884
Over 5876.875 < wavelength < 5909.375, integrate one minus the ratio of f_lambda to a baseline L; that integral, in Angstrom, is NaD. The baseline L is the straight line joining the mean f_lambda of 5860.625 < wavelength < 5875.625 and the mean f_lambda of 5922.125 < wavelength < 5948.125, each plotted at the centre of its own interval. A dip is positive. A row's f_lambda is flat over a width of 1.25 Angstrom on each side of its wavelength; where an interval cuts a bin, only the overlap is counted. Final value 3.09 Angstrom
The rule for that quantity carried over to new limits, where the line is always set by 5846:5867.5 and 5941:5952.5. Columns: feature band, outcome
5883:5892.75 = 1.8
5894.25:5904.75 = 0.9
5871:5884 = 1.0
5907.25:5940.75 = -1.5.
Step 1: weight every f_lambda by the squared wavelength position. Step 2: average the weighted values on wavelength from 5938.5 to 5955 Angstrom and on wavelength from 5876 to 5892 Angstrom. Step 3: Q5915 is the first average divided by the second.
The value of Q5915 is 1.14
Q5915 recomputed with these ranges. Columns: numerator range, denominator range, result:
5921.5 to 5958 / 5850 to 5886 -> 1.05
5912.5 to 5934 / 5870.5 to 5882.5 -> 1.06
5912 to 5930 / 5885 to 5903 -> 1.16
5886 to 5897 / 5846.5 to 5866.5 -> 0.79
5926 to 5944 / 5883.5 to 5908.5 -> 1.17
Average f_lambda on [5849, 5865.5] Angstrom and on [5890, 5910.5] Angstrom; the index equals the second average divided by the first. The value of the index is 0.9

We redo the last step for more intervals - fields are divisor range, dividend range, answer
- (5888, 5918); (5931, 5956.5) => 1.05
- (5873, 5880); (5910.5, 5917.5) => 1.11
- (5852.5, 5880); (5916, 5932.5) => 0.99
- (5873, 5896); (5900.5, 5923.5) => 1.15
